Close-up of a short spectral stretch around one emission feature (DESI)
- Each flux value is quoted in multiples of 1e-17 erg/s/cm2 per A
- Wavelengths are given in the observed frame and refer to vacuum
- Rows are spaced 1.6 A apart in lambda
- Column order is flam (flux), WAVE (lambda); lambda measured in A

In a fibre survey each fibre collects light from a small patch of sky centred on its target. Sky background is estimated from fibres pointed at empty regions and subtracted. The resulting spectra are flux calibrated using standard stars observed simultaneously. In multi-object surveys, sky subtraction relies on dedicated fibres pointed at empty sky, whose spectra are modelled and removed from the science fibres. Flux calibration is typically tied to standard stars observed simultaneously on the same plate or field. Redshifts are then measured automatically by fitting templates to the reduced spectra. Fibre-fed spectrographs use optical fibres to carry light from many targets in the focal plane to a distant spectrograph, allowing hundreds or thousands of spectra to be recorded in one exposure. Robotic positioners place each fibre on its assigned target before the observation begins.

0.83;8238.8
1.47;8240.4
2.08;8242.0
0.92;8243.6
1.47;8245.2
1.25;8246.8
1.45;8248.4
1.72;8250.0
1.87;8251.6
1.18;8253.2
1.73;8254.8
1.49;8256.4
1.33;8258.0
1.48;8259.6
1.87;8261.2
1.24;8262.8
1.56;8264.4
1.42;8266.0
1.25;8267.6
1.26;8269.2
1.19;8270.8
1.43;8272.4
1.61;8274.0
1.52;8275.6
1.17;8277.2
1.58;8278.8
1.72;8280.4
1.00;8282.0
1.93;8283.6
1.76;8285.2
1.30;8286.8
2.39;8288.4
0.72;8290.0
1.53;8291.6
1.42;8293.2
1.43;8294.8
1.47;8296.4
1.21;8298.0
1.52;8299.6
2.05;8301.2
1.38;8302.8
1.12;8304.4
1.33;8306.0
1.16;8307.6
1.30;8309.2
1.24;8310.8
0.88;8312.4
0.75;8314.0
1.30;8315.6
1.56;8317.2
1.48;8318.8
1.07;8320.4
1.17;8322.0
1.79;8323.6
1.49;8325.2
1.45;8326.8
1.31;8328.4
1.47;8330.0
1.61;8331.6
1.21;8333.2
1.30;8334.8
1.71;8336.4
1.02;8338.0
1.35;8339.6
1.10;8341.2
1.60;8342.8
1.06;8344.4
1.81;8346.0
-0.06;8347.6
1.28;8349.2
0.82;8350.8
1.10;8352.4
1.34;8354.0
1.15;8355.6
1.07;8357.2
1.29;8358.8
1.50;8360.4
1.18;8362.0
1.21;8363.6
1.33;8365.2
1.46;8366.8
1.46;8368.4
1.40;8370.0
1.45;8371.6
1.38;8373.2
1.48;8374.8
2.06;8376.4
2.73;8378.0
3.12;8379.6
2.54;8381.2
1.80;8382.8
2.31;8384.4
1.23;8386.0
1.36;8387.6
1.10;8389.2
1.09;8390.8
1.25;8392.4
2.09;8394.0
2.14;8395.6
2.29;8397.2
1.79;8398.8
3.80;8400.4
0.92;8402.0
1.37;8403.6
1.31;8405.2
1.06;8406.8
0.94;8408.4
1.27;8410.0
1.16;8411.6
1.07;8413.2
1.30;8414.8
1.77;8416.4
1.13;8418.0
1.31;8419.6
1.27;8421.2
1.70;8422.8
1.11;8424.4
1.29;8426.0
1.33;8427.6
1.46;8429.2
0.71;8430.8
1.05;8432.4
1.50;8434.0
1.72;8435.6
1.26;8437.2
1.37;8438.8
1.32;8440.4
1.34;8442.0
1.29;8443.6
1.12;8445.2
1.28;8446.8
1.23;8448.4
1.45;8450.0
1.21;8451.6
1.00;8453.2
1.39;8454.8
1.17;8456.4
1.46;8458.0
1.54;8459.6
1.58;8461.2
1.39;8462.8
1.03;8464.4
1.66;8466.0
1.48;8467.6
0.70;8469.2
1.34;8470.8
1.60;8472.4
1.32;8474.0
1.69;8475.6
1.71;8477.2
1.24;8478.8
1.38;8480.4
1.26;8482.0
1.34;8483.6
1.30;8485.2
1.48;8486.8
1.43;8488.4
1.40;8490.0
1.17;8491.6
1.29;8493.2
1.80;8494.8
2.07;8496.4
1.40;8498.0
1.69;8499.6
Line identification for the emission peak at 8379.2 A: [S II]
